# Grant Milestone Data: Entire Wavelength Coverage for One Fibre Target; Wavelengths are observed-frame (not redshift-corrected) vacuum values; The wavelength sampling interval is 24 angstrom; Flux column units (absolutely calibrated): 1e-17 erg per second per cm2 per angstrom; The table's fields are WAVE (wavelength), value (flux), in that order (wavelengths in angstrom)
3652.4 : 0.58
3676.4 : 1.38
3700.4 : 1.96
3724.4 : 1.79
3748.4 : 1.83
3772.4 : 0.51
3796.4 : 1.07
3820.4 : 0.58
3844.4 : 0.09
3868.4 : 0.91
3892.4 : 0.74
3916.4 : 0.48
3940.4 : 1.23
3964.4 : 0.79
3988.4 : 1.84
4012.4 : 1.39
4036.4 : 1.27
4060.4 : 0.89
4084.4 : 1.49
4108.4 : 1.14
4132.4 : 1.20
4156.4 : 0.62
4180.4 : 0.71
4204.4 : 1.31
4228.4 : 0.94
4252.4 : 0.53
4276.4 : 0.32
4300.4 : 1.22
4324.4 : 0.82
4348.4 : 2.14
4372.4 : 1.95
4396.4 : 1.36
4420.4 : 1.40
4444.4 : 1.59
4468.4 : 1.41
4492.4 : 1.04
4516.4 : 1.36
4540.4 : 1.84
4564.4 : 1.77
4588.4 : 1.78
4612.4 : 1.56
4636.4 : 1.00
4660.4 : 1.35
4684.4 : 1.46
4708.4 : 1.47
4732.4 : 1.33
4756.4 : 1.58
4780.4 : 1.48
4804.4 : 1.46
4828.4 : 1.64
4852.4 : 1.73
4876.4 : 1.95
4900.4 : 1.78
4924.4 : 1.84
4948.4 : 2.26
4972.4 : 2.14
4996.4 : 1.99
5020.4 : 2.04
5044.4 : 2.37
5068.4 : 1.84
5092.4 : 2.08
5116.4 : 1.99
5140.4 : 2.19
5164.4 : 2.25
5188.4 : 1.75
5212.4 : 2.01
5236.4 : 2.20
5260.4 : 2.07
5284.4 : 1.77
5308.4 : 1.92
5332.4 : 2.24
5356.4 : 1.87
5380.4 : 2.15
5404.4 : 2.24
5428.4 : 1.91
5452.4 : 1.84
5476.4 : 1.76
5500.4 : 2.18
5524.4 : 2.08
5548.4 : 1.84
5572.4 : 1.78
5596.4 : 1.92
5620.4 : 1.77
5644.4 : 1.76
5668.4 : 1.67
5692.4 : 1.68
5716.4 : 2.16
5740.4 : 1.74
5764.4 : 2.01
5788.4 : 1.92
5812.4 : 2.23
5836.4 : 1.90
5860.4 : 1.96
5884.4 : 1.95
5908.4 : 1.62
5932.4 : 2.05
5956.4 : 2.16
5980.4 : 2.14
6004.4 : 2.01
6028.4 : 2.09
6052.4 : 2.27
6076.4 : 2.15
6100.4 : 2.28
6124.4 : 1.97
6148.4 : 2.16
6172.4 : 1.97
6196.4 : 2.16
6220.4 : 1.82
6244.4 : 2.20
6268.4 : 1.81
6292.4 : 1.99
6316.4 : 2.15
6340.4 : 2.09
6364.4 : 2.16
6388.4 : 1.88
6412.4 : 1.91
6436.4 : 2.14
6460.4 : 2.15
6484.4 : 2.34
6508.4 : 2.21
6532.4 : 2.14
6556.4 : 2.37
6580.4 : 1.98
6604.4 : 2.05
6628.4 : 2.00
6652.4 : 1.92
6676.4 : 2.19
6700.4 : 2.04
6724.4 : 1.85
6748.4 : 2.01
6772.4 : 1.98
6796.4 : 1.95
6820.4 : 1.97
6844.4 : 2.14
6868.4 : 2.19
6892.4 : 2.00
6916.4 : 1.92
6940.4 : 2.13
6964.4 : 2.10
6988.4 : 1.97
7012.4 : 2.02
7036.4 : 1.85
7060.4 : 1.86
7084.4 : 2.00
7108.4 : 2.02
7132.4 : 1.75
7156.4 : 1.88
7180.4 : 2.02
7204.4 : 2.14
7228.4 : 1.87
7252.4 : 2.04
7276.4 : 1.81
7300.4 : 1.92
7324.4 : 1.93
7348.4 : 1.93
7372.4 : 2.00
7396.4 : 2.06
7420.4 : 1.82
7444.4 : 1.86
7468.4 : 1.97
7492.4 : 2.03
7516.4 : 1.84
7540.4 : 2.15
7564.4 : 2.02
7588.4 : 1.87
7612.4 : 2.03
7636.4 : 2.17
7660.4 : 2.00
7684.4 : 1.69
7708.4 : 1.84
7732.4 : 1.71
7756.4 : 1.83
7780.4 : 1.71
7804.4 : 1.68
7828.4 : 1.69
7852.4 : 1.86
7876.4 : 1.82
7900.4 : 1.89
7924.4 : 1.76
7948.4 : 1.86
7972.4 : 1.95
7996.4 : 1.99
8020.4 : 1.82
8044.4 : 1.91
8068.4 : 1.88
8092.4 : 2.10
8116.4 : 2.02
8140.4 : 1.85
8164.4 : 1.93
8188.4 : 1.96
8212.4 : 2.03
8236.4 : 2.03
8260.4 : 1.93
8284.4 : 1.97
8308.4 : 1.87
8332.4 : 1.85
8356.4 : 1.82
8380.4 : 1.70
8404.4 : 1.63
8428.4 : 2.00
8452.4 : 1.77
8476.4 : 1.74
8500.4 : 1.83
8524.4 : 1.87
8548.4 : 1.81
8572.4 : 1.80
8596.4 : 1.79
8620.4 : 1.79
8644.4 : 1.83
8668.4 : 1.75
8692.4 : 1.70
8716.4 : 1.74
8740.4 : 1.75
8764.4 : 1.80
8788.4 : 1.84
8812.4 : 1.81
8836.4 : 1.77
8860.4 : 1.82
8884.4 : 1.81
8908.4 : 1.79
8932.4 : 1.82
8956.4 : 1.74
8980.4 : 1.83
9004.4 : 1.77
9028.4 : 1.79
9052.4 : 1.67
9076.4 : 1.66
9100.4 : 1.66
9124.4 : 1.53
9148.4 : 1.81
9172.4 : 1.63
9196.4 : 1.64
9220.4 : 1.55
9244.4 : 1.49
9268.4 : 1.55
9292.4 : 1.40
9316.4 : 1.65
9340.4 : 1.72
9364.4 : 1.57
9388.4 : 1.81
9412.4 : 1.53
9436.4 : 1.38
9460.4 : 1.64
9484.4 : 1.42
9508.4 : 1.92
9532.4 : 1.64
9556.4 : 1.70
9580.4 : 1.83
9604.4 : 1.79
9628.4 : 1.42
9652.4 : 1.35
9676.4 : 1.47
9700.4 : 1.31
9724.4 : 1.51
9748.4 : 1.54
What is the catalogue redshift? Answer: 0.088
